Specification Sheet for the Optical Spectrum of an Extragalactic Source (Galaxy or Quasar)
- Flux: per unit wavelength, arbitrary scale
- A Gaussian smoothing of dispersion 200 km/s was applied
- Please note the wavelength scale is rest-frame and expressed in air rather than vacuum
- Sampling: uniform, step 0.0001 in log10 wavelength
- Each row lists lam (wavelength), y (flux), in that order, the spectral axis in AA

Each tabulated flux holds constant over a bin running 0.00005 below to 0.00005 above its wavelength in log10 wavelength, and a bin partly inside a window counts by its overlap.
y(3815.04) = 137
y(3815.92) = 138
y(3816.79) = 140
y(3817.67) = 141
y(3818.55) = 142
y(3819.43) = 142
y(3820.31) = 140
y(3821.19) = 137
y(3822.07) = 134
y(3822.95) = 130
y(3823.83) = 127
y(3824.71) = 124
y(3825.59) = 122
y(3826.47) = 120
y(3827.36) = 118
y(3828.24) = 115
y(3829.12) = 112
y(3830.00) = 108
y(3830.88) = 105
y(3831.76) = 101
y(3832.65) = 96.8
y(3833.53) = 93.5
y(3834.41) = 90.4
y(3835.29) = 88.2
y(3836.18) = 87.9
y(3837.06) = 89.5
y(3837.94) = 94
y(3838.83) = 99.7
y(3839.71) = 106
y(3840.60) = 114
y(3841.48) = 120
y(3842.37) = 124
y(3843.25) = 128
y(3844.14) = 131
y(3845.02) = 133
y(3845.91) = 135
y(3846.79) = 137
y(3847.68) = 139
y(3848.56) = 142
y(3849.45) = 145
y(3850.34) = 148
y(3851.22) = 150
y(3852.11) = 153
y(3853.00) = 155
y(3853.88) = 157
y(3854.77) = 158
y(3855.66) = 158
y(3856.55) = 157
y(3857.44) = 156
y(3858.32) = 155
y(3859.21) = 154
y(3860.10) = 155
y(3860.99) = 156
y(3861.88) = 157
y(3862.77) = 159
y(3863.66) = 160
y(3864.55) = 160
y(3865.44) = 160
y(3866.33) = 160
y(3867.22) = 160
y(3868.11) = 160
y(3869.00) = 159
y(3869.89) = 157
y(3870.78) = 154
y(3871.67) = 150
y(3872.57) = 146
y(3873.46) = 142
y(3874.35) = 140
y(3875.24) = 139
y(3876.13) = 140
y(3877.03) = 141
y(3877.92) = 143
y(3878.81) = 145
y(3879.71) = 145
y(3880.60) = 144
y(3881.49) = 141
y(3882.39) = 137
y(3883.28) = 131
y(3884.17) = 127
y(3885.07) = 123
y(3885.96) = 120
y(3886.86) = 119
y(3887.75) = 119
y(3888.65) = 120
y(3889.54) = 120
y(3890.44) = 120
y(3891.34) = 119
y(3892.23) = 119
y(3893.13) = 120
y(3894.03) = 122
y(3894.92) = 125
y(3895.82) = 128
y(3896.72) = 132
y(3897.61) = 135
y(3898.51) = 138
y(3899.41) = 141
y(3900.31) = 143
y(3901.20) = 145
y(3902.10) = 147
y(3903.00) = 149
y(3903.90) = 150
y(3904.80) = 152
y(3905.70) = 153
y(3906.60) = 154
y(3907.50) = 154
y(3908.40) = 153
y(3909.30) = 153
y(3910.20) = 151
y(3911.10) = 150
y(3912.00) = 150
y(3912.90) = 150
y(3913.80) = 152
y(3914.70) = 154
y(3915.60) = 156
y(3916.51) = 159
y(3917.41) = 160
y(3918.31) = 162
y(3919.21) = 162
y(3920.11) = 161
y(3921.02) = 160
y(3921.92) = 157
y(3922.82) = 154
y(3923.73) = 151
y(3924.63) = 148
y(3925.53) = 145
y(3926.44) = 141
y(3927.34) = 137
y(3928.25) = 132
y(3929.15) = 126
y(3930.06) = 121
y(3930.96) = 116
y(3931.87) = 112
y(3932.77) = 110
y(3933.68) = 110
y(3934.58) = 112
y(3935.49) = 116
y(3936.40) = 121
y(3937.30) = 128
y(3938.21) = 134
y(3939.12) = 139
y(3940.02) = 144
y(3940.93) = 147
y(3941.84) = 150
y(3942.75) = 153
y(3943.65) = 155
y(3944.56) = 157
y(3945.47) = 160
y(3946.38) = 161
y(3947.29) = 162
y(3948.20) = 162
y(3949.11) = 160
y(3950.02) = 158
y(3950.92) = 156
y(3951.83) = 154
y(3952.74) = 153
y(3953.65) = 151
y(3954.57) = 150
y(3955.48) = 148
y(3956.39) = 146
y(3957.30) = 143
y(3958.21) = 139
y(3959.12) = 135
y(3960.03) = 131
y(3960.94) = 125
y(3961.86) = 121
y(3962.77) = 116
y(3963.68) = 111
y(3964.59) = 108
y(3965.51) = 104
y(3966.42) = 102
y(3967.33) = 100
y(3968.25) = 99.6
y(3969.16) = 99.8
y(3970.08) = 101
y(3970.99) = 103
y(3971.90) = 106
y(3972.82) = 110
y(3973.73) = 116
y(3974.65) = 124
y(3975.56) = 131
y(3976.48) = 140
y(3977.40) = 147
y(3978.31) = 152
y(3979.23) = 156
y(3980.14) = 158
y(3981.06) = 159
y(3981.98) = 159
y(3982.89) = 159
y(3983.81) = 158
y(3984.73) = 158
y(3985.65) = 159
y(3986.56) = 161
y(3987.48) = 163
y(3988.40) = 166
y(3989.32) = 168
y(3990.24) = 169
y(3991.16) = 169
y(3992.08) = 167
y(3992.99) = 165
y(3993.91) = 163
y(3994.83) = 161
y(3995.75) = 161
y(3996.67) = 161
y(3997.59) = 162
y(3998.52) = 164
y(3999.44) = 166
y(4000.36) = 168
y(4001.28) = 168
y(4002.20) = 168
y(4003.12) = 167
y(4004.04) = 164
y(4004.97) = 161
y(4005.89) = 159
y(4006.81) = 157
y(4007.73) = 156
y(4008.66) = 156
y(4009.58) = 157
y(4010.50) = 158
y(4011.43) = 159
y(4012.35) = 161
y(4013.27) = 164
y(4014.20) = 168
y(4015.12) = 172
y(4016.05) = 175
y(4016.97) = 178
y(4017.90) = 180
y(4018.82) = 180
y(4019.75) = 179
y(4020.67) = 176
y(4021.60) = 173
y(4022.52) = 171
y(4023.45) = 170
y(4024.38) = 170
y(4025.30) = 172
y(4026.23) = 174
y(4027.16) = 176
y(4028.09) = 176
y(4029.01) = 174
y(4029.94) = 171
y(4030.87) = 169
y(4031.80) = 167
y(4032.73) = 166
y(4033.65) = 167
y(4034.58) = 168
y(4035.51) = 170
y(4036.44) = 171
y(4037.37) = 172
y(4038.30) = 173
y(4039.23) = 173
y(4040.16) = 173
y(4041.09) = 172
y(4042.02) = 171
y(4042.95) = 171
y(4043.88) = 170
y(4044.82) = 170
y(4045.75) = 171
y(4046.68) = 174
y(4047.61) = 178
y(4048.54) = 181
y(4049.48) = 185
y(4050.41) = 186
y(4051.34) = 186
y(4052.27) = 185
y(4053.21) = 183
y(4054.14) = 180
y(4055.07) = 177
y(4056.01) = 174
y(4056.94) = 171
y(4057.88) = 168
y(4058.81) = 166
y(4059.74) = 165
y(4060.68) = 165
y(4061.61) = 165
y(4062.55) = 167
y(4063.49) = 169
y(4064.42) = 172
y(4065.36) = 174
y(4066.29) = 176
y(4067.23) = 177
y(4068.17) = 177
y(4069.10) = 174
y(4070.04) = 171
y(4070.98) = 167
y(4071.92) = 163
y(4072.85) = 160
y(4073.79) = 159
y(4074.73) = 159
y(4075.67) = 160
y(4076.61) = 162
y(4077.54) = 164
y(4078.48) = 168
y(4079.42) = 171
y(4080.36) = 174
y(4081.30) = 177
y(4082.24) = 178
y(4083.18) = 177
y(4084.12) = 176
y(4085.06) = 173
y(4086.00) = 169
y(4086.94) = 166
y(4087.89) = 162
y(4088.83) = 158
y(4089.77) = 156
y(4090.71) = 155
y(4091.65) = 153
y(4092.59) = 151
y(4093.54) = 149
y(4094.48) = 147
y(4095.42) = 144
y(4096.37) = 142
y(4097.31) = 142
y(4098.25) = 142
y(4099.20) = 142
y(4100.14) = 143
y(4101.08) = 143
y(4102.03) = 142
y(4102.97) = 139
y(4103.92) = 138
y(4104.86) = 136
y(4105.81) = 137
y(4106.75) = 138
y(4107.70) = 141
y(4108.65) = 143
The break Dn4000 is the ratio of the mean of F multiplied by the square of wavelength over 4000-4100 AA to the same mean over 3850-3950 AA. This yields 1.26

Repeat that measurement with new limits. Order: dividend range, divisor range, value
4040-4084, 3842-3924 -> 1.30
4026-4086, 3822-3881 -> 1.41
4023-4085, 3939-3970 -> 1.31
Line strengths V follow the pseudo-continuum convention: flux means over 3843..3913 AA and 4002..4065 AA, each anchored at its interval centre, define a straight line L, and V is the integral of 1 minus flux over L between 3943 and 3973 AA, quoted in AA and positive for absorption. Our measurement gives 4.6 AA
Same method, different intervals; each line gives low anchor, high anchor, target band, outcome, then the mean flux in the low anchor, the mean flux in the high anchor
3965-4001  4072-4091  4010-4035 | -2.9 AA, 145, 166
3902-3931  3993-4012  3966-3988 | 3.3 AA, 150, 162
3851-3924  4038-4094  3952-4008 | 5.0 AA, 146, 170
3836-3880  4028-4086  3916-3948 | 2.4 AA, 143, 172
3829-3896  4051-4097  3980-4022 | -2.5 AA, 134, 167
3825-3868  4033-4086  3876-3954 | 1.9 AA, 132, 172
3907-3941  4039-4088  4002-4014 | -0.1 AA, 142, 172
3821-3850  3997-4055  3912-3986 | 4.8 AA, 117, 171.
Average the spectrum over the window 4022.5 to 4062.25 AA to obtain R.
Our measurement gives 173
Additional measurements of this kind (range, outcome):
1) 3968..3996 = 146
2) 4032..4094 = 170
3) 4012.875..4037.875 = 172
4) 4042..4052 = 177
